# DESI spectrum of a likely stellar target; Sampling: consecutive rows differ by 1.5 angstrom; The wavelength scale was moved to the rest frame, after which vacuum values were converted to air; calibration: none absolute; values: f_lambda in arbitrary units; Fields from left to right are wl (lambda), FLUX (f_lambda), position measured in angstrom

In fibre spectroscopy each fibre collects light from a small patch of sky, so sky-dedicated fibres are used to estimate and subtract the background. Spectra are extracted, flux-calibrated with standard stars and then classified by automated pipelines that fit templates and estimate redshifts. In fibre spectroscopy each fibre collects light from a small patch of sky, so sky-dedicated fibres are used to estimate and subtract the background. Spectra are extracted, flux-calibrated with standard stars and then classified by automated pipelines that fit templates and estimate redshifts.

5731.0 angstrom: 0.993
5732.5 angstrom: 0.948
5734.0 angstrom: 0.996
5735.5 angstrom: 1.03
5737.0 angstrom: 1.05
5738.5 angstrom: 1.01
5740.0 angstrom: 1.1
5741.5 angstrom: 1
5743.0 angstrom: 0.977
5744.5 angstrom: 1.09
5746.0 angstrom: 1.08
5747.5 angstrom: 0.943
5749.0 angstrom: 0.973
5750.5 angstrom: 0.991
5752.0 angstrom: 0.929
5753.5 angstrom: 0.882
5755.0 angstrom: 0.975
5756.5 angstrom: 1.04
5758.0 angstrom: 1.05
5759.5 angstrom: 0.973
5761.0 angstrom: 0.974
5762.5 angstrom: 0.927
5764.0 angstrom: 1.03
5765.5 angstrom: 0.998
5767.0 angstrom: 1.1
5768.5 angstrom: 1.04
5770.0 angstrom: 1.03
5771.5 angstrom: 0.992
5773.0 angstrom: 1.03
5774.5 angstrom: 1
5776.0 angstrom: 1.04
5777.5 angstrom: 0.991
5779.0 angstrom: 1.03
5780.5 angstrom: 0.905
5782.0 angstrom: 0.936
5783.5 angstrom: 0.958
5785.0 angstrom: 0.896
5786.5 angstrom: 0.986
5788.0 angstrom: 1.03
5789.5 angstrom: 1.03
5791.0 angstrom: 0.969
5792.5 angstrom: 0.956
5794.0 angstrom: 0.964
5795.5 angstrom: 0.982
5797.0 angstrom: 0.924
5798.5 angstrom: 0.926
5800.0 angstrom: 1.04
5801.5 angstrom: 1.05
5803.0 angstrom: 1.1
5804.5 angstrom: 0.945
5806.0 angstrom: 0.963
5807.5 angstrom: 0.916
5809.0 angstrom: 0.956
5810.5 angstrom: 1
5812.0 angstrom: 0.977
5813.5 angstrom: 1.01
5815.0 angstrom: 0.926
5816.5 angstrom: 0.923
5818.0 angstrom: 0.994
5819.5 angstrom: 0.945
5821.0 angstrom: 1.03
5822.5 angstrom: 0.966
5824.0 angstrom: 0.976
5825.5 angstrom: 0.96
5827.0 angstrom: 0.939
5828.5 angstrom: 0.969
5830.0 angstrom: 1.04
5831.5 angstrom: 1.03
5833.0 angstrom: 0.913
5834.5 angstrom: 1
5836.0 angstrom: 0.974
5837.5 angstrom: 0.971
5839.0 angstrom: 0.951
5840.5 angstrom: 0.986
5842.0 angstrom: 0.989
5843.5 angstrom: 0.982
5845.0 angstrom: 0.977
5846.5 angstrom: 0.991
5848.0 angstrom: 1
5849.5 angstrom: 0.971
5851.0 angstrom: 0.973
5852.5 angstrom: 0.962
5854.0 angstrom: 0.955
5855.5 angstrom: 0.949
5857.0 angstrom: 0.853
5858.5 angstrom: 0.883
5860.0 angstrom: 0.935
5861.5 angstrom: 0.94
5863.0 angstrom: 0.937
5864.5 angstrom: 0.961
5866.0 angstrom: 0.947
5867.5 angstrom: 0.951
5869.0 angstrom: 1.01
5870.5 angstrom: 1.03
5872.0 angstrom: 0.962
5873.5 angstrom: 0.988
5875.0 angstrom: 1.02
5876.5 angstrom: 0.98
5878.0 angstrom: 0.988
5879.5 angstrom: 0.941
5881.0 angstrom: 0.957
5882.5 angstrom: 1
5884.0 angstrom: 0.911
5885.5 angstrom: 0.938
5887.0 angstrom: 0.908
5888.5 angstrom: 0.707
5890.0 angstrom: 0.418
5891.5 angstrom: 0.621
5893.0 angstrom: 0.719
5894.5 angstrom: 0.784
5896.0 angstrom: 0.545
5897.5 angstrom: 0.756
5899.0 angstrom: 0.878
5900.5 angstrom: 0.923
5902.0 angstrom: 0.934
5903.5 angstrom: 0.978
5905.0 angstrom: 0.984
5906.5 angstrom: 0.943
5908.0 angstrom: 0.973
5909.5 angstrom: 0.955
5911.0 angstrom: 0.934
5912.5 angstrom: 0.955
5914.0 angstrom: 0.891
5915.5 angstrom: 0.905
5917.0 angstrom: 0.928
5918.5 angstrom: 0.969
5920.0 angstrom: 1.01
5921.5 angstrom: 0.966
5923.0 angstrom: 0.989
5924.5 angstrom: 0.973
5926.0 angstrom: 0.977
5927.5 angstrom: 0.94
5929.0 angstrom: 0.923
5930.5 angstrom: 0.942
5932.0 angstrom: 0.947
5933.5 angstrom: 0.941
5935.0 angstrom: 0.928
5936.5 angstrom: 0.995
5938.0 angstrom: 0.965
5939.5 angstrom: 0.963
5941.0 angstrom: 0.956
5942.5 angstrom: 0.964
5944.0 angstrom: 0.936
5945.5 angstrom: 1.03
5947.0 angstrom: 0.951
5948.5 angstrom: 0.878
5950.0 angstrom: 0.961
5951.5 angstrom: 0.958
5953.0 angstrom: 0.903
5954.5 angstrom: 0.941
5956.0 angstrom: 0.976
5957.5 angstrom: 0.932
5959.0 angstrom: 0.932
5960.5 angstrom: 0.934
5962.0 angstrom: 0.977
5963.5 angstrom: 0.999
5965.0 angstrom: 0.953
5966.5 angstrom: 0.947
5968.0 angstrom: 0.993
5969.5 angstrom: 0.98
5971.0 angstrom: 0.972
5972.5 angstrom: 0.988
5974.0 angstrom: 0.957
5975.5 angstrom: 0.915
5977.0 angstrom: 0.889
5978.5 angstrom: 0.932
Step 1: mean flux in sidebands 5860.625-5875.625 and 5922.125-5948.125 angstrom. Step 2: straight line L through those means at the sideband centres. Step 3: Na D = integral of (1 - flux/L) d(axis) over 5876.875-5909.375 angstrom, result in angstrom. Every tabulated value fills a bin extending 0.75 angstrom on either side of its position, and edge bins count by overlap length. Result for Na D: 3.9 angstrom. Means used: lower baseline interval 0.974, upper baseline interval 0.959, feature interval 0.851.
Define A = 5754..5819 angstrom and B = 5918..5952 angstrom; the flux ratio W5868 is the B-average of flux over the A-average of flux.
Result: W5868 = 0.97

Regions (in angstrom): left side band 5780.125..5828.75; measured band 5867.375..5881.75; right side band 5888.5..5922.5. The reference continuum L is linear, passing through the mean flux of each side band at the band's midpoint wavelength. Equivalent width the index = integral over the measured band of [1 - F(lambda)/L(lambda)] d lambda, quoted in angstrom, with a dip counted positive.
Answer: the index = -1.45 angstrom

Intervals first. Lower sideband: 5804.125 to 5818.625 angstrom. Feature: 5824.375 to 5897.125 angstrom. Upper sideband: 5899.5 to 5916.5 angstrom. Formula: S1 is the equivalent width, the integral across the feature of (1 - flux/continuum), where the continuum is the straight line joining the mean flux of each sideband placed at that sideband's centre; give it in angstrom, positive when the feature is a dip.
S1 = 2.2 angstrom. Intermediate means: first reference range 0.961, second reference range 0.942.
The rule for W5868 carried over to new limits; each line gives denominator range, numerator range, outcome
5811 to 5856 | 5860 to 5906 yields 0.91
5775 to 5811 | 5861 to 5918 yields 0.92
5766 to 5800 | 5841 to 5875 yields 0.97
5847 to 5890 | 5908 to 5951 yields 1.01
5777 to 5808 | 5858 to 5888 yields 0.98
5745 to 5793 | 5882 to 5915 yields 0.86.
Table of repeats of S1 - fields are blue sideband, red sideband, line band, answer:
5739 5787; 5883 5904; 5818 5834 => -1.5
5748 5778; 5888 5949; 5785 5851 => -1.1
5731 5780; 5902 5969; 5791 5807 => 0.2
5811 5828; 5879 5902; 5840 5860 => -1.3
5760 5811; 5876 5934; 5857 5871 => -0.3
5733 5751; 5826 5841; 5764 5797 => 0.3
